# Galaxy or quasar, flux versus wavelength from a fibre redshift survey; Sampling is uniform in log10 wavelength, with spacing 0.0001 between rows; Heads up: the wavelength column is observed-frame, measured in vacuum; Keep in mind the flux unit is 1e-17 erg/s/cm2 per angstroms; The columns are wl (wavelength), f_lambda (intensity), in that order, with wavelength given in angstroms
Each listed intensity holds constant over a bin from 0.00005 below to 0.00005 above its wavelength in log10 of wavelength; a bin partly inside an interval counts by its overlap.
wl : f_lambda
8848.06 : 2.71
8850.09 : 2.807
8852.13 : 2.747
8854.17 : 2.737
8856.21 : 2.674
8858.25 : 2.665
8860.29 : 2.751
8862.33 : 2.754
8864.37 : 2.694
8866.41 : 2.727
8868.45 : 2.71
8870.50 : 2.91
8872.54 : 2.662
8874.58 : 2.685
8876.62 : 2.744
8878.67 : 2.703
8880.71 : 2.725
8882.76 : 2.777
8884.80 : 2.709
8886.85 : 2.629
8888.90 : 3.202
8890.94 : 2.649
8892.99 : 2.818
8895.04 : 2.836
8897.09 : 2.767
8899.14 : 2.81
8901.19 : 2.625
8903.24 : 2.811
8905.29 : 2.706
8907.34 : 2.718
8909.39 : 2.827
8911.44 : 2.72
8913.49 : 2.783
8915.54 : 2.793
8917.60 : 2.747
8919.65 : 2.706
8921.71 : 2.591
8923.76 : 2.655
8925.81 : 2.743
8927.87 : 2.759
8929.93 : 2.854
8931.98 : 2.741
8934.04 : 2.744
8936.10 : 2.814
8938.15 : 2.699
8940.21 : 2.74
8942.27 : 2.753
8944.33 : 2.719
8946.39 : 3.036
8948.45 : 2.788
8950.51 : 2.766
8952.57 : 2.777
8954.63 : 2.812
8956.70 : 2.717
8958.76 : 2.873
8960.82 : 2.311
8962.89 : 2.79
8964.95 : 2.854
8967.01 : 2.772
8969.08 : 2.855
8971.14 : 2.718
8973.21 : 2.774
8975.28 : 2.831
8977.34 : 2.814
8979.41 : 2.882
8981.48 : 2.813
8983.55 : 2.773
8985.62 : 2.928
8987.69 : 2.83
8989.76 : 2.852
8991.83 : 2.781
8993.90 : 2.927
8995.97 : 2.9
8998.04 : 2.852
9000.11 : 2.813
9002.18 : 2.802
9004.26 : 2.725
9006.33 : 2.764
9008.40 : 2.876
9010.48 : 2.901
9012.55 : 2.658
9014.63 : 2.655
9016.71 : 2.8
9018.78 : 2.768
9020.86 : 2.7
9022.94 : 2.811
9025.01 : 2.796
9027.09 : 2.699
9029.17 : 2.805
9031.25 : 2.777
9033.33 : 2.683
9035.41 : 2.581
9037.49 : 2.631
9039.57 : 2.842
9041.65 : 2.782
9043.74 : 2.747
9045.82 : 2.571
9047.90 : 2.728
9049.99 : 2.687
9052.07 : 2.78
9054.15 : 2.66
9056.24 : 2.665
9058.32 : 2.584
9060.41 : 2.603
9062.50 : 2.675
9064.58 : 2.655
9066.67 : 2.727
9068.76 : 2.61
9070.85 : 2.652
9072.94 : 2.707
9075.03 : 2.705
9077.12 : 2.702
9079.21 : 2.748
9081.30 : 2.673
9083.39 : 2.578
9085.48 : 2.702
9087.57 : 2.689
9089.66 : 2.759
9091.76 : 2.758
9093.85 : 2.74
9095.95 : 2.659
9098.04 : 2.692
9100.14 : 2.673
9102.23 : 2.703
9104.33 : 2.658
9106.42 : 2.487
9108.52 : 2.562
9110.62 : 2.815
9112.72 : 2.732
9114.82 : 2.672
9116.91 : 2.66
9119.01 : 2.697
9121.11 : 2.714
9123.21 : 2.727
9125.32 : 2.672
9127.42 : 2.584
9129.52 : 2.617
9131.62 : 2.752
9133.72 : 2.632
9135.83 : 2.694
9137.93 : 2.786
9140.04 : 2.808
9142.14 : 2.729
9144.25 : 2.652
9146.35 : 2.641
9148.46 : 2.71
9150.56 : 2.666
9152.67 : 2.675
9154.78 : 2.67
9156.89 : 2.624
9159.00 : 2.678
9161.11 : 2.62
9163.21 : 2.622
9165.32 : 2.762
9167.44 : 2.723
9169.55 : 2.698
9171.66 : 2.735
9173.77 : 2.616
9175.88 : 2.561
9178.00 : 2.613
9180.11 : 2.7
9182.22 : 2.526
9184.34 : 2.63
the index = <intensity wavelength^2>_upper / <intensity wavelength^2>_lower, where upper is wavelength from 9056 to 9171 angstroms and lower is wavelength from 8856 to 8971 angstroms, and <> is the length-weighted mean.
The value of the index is 1.02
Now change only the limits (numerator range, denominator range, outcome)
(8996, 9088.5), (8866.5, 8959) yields 1.01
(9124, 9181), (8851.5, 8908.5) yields 1.03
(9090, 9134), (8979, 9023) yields 0.98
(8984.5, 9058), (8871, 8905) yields 1.03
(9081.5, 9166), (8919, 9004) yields 1.00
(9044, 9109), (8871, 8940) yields 1.01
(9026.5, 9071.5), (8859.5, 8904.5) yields 1.01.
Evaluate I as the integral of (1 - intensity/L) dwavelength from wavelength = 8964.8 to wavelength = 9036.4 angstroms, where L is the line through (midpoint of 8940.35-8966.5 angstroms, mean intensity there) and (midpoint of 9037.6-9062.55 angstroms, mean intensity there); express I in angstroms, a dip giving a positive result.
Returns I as -1.7 angstroms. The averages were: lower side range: 2.77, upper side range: 2.69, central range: 2.79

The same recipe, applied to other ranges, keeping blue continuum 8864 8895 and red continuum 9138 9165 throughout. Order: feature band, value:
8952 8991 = -0.78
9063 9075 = 0.14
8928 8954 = -0.41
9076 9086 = 0.08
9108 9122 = -0.03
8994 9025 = -0.79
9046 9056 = 0.05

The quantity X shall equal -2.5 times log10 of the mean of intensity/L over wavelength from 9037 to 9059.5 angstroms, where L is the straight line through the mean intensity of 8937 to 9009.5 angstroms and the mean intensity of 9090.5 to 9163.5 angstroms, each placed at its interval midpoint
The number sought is 0.02 mag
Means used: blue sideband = 2.8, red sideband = 2.68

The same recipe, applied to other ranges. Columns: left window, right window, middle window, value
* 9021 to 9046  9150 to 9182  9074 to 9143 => 0.00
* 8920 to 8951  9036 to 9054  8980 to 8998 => -0.04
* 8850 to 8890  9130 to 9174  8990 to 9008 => -0.04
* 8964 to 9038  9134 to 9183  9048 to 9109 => 0.02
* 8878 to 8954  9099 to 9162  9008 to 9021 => -0.02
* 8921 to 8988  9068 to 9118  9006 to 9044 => -0.01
